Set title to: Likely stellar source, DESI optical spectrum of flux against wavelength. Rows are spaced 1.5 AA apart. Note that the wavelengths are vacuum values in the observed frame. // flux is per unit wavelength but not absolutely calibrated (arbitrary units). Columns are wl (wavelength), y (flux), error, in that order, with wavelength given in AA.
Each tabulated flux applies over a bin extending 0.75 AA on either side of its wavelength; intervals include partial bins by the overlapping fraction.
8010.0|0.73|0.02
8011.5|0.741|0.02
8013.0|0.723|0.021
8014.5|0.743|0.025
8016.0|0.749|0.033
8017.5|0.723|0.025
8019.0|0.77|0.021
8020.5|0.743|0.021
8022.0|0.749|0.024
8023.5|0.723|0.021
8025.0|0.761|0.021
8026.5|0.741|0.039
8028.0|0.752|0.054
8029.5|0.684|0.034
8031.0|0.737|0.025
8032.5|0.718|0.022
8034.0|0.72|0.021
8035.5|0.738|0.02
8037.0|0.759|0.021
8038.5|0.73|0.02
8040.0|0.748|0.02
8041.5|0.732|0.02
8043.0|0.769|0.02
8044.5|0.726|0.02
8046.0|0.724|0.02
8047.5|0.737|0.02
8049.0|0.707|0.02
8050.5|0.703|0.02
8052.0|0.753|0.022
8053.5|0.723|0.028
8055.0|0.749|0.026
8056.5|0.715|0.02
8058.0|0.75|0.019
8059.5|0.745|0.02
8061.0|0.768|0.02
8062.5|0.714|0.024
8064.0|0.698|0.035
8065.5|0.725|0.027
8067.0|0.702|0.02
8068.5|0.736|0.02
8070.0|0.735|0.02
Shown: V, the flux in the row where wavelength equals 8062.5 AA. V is 0.714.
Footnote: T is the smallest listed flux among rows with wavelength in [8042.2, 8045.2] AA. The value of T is 0.726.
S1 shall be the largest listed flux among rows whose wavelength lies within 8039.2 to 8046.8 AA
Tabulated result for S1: 0.769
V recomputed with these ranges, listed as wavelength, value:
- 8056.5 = 0.715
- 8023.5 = 0.723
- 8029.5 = 0.684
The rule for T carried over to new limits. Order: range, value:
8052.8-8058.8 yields 0.715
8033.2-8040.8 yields 0.72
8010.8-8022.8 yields 0.723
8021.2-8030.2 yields 0.684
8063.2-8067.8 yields 0.698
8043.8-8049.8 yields 0.707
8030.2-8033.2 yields 0.718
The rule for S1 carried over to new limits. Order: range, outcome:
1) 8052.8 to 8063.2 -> 0.768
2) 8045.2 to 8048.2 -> 0.737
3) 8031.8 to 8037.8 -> 0.759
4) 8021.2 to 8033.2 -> 0.761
